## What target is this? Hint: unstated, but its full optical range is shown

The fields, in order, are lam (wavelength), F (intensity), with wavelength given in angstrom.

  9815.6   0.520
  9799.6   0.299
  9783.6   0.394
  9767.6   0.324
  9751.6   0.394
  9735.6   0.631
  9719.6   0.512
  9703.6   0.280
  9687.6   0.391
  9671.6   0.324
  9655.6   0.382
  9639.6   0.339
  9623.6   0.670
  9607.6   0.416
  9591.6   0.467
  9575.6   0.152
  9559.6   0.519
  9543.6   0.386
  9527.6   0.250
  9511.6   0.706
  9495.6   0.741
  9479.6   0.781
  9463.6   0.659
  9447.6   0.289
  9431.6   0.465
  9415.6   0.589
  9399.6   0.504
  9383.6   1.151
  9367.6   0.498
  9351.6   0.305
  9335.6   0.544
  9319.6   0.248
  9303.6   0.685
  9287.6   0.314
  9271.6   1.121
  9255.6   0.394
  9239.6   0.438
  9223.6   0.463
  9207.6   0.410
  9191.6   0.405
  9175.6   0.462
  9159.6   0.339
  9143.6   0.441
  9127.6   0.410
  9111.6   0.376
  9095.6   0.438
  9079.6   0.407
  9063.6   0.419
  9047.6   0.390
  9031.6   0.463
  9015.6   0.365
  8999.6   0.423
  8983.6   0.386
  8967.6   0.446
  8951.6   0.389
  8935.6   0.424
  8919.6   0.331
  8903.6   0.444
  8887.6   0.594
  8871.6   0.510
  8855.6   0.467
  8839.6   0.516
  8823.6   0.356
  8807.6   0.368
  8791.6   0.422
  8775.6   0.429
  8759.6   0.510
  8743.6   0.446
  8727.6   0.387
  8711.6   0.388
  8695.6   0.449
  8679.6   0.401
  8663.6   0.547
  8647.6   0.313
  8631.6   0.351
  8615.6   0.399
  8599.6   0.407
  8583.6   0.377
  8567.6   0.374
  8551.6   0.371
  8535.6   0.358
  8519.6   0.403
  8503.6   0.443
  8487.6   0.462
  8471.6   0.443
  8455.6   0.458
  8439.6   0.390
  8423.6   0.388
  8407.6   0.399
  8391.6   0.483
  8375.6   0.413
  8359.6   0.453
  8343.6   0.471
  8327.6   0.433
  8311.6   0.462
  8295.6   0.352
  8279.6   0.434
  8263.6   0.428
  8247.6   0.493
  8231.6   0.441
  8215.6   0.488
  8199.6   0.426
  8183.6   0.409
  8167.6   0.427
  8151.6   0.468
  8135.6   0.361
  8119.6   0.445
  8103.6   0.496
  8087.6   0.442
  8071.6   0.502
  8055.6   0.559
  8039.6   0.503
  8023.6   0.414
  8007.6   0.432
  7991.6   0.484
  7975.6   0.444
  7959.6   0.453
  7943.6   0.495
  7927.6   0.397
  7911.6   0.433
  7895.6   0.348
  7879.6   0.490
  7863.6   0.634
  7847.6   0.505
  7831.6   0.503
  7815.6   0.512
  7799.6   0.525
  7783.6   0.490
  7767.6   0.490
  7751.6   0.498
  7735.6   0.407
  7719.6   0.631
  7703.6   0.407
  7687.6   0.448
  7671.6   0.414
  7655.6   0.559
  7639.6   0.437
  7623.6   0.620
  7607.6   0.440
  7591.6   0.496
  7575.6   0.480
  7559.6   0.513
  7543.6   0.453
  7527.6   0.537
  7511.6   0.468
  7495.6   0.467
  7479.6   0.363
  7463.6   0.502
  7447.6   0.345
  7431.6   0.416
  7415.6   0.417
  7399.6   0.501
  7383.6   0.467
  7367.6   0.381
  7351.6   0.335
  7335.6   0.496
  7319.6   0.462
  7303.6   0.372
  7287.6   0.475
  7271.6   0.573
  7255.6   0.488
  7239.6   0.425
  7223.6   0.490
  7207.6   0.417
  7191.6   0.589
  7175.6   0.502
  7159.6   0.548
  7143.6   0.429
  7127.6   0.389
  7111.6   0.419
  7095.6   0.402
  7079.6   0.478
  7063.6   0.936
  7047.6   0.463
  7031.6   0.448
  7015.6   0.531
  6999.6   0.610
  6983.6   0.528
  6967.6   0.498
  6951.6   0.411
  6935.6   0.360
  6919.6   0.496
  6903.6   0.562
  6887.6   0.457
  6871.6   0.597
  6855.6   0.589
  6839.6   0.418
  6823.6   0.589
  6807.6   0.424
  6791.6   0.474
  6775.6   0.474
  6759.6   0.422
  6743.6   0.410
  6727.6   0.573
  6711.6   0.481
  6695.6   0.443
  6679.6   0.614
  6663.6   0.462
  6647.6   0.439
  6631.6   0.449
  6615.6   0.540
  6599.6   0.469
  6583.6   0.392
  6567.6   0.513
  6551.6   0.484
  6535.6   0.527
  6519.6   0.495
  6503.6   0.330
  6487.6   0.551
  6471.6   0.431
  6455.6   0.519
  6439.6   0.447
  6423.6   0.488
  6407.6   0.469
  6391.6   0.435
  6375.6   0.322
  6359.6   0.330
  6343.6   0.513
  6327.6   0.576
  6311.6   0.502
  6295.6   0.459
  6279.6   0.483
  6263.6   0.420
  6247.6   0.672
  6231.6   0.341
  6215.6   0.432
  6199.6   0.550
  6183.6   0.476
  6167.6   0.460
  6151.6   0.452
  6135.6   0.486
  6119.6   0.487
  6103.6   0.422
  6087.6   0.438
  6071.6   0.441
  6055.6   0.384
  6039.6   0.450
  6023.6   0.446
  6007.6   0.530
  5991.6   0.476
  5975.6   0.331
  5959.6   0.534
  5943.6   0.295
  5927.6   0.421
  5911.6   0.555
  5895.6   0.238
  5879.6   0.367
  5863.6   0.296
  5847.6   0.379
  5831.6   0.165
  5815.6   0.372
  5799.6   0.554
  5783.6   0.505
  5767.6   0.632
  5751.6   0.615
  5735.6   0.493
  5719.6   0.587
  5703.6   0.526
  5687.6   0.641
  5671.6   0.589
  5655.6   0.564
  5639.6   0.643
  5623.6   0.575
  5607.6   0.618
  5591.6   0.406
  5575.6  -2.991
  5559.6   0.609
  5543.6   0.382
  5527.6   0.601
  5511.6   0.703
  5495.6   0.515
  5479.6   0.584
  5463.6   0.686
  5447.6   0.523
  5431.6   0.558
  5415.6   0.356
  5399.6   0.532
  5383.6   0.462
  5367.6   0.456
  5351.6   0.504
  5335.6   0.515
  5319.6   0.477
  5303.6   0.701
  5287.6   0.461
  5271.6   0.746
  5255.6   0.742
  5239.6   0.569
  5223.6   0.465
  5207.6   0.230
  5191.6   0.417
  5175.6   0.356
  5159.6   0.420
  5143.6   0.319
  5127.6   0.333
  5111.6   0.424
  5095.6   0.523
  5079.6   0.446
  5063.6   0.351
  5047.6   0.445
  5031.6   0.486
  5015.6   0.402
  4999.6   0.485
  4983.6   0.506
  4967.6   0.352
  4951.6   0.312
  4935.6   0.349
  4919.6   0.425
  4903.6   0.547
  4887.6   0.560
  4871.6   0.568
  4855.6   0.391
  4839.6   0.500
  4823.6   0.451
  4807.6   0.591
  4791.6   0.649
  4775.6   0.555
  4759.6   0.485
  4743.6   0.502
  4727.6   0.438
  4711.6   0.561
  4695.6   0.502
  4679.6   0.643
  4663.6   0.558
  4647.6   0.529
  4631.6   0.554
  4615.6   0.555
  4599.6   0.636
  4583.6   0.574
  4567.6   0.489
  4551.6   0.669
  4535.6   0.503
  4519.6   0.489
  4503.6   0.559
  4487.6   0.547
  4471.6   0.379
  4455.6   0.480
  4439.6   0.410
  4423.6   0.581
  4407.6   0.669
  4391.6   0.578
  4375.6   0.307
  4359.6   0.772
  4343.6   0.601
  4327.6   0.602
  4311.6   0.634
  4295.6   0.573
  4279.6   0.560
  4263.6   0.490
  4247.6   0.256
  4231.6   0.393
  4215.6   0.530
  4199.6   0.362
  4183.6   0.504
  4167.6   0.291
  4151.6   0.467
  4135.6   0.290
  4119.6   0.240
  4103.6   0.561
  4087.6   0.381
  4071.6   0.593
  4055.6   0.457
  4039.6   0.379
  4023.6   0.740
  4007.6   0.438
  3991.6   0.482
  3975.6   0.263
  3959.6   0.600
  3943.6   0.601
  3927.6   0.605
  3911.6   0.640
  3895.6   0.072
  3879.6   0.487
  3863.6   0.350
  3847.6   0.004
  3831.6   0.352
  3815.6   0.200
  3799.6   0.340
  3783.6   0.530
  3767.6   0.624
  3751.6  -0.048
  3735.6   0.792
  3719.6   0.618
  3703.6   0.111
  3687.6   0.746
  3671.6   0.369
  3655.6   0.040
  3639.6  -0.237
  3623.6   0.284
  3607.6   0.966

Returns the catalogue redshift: 0.412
